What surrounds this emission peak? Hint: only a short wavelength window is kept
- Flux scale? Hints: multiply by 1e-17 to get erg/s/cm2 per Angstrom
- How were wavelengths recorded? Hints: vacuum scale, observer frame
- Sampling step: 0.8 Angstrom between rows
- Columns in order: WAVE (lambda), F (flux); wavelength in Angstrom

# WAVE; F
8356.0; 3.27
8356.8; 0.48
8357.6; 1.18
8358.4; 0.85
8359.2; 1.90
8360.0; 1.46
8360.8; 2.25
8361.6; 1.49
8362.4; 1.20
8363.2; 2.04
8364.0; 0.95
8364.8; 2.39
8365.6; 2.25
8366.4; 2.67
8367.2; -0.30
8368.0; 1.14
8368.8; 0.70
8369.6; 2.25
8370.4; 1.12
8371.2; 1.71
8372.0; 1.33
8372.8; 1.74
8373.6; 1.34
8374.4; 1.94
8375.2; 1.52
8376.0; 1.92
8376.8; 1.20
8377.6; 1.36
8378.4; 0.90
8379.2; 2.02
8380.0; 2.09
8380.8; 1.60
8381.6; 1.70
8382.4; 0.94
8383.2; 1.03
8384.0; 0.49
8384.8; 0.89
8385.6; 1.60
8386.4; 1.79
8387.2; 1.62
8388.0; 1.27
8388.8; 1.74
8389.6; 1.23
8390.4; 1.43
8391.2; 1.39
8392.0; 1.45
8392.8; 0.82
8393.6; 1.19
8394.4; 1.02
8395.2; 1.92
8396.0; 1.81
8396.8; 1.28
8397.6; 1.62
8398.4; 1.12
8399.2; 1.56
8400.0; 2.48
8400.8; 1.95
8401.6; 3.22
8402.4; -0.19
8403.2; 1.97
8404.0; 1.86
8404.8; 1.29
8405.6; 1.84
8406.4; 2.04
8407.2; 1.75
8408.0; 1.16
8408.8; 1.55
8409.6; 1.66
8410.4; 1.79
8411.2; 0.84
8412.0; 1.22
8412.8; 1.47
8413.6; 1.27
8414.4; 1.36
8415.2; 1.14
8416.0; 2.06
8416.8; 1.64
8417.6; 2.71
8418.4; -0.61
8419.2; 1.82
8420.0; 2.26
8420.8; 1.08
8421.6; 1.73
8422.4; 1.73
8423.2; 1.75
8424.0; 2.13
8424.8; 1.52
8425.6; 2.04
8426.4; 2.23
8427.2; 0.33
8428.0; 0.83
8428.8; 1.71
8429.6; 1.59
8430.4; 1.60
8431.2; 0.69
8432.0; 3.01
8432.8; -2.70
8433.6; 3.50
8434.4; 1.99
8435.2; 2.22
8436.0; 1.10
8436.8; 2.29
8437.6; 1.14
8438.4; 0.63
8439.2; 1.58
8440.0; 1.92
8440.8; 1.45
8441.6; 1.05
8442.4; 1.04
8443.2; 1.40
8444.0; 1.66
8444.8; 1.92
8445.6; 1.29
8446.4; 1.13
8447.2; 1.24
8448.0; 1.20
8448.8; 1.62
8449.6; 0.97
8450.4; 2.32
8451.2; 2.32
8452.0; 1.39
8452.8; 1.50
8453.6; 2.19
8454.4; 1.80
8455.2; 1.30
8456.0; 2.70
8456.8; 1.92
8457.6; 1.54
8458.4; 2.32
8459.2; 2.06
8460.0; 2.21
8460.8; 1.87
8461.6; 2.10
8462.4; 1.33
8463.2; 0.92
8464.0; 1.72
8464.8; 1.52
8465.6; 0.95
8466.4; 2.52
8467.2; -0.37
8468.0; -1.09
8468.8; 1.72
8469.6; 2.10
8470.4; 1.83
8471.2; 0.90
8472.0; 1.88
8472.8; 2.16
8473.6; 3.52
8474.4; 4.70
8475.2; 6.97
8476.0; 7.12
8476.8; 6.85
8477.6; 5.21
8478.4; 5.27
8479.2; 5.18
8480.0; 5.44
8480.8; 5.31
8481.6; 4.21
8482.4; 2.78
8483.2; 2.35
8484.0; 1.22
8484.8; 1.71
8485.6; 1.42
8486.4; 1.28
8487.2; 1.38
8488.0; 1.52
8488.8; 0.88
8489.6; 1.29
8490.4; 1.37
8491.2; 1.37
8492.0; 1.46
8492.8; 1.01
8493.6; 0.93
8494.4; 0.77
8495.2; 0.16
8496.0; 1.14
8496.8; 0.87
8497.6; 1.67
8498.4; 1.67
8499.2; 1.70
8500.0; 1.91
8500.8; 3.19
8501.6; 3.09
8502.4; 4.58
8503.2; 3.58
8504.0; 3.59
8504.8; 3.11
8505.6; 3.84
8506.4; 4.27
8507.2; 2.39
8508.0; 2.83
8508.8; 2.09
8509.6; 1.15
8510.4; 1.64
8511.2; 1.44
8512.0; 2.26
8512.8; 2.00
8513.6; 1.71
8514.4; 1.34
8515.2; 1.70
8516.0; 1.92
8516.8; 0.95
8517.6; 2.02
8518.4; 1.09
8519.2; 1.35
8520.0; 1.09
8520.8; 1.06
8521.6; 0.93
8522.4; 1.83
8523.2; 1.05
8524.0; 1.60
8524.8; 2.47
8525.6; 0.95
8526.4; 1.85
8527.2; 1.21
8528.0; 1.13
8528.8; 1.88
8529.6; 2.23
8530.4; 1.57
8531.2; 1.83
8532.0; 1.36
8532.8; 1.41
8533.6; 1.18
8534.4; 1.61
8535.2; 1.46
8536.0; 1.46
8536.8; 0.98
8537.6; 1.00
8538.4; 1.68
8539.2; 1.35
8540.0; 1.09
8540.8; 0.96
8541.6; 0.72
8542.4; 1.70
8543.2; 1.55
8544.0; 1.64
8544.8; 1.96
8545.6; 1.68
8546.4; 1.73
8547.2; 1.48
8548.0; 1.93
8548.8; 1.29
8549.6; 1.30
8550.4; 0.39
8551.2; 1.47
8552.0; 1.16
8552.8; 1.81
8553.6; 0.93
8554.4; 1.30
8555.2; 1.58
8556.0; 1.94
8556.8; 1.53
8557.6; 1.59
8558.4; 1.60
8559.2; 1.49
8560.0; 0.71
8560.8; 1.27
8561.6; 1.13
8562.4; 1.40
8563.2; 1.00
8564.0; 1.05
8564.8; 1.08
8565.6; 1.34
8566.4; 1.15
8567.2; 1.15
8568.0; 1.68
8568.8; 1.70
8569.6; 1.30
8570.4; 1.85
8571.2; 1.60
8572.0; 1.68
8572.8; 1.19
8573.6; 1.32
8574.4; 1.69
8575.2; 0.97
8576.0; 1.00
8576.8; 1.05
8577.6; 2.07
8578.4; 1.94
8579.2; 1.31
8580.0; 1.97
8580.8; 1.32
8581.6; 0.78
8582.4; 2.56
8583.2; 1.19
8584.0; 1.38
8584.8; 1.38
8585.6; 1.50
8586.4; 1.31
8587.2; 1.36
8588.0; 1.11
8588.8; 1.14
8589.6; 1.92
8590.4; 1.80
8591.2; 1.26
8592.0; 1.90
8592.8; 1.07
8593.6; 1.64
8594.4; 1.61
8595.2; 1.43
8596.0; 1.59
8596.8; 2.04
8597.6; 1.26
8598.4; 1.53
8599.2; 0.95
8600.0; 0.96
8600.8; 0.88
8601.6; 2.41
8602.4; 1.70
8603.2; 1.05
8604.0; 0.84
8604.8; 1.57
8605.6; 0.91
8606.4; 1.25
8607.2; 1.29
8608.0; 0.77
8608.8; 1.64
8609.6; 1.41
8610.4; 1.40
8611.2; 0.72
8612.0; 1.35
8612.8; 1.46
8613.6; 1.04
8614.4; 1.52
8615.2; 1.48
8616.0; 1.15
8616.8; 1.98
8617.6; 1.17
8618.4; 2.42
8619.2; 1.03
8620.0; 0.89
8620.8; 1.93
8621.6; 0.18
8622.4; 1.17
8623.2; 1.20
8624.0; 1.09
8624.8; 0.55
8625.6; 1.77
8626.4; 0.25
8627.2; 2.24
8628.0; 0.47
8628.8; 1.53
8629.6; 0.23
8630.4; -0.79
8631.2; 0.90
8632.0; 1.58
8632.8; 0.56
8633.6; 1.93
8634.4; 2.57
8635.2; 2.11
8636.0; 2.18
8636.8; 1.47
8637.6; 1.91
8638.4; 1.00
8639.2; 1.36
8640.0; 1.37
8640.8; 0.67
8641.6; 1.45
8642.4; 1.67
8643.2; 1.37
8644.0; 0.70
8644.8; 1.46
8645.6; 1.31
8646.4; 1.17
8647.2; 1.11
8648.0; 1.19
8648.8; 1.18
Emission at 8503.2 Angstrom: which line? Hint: [N II]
